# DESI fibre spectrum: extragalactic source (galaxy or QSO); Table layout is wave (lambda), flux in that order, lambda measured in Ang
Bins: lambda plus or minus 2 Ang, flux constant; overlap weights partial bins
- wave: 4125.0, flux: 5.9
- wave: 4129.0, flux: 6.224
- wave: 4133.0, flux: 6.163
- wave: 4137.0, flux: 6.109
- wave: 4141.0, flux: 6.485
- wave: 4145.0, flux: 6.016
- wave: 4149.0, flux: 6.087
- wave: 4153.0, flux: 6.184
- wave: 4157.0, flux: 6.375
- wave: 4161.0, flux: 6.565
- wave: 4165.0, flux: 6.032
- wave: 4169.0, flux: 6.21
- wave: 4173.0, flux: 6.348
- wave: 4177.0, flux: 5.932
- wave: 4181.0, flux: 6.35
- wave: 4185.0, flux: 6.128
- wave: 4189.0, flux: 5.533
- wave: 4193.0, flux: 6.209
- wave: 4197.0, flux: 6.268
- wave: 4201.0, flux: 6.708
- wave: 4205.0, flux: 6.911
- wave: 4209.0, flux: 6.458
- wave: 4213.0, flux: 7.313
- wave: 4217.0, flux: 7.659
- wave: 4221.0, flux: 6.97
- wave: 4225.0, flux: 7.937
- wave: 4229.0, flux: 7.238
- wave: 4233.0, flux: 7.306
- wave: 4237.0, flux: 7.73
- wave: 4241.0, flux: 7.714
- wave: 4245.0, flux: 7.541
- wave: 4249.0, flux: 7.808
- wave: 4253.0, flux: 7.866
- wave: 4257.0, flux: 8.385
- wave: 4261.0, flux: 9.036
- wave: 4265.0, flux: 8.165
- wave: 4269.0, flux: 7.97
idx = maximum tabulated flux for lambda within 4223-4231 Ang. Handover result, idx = 7.937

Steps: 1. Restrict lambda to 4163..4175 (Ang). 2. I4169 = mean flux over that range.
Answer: 6.2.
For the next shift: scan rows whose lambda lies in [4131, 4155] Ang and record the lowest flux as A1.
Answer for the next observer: 6.016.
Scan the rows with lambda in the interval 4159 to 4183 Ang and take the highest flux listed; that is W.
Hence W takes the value 6.565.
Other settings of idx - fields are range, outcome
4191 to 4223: 7.659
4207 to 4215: 7.313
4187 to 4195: 6.209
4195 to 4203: 6.708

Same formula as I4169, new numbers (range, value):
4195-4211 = 6.59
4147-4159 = 6.22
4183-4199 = 6.03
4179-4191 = 6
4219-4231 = 7.38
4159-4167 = 6.3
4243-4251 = 7.67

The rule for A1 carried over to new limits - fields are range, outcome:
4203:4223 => 6.458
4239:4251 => 7.541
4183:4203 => 5.533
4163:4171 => 6.032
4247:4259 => 7.808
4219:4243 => 6.97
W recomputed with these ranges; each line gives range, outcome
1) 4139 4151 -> 6.485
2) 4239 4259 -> 8.385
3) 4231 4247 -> 7.73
